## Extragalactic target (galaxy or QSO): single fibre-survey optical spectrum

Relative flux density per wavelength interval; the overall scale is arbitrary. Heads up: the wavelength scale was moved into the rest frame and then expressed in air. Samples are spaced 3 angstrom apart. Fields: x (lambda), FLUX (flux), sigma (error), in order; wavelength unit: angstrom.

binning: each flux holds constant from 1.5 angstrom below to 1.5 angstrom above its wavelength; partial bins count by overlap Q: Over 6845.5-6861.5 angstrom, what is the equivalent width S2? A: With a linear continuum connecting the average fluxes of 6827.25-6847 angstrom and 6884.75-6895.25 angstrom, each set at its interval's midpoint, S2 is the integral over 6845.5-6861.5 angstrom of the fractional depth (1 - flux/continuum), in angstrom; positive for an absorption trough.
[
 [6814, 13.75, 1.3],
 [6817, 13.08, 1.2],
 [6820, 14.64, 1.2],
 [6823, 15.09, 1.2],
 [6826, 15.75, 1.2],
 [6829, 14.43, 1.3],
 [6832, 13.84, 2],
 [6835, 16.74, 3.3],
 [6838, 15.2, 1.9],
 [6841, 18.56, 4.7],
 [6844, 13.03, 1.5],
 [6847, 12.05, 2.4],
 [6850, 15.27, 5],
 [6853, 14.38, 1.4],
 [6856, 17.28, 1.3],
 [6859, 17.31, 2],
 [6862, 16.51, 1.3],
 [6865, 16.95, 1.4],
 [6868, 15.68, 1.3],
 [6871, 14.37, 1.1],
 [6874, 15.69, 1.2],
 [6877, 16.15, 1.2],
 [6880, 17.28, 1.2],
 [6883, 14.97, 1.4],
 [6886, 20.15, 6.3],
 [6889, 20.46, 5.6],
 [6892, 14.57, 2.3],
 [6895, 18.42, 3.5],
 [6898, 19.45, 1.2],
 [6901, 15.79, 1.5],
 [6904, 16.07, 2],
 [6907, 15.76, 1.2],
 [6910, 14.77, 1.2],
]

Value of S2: 0.8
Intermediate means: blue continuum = 15.1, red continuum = 18.4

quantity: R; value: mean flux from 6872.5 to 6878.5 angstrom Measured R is 15.9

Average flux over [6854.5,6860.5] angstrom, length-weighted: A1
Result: 17.3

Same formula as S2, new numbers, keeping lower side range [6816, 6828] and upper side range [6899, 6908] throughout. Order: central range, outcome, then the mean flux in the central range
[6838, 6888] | -1.9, 16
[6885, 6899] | -2.3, 18.5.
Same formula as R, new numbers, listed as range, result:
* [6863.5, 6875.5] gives 15.7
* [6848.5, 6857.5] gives 15.6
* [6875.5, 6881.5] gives 16.7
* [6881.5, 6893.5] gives 17.5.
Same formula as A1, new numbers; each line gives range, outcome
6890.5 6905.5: 16.9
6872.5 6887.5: 16.8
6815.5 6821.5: 13.9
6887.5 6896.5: 17.8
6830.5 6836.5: 15.3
